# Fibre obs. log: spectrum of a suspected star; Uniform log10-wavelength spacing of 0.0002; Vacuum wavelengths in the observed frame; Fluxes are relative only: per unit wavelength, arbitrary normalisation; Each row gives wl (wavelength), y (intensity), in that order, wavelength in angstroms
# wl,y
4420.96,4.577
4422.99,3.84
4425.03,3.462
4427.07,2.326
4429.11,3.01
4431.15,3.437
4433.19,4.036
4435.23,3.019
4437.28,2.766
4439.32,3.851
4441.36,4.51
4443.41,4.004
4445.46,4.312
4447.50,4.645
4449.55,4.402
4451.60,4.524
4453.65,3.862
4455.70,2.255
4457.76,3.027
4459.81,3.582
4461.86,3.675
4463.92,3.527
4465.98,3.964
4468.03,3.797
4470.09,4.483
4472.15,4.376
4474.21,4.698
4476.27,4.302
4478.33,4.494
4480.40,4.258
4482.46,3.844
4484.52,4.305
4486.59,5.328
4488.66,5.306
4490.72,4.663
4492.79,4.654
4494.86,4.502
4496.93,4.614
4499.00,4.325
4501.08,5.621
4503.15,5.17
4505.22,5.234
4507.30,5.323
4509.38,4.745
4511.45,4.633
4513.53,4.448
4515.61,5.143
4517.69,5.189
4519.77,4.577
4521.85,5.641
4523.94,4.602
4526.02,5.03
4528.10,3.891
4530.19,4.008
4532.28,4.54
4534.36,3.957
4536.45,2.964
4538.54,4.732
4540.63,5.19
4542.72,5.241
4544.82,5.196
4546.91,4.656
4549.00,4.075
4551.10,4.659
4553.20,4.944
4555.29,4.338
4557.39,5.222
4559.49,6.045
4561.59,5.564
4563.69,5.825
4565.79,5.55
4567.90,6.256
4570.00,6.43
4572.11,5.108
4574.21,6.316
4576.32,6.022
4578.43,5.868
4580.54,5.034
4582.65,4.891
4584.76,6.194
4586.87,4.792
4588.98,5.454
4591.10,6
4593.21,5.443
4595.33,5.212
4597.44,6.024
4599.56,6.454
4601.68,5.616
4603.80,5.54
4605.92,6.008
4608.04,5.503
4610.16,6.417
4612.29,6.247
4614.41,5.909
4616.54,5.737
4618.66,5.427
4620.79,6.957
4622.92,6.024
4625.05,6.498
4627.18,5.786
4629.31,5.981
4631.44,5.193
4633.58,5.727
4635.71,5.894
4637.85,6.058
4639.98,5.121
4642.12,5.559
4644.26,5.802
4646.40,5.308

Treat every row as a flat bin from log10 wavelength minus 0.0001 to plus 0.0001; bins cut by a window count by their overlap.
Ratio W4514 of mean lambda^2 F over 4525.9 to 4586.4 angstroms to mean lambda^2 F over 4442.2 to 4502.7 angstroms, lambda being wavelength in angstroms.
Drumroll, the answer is 1.24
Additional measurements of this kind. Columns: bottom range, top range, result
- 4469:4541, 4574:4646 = 1.30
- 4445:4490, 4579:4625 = 1.48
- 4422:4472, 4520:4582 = 1.44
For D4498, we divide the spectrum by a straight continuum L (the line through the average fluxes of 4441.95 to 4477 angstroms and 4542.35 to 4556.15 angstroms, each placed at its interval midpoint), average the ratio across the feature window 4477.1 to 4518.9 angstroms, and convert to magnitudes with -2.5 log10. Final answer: -0.12 mag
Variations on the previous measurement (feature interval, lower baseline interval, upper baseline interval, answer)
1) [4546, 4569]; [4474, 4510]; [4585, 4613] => 0.03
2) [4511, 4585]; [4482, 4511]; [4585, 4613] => 0.06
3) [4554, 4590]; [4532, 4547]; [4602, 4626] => -0.08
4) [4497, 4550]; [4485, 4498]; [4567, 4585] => 0.10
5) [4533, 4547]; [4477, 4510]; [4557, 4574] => 0.19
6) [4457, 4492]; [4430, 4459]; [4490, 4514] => 0.03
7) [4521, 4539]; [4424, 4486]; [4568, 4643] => 0.11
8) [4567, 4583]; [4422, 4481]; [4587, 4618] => -0.07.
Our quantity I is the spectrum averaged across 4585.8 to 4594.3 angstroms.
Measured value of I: 5.42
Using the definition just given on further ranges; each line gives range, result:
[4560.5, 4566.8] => 5.65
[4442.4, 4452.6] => 4.38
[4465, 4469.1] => 3.89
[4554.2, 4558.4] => 4.78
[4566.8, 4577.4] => 6.02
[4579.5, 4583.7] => 4.96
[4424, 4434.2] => 3.25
